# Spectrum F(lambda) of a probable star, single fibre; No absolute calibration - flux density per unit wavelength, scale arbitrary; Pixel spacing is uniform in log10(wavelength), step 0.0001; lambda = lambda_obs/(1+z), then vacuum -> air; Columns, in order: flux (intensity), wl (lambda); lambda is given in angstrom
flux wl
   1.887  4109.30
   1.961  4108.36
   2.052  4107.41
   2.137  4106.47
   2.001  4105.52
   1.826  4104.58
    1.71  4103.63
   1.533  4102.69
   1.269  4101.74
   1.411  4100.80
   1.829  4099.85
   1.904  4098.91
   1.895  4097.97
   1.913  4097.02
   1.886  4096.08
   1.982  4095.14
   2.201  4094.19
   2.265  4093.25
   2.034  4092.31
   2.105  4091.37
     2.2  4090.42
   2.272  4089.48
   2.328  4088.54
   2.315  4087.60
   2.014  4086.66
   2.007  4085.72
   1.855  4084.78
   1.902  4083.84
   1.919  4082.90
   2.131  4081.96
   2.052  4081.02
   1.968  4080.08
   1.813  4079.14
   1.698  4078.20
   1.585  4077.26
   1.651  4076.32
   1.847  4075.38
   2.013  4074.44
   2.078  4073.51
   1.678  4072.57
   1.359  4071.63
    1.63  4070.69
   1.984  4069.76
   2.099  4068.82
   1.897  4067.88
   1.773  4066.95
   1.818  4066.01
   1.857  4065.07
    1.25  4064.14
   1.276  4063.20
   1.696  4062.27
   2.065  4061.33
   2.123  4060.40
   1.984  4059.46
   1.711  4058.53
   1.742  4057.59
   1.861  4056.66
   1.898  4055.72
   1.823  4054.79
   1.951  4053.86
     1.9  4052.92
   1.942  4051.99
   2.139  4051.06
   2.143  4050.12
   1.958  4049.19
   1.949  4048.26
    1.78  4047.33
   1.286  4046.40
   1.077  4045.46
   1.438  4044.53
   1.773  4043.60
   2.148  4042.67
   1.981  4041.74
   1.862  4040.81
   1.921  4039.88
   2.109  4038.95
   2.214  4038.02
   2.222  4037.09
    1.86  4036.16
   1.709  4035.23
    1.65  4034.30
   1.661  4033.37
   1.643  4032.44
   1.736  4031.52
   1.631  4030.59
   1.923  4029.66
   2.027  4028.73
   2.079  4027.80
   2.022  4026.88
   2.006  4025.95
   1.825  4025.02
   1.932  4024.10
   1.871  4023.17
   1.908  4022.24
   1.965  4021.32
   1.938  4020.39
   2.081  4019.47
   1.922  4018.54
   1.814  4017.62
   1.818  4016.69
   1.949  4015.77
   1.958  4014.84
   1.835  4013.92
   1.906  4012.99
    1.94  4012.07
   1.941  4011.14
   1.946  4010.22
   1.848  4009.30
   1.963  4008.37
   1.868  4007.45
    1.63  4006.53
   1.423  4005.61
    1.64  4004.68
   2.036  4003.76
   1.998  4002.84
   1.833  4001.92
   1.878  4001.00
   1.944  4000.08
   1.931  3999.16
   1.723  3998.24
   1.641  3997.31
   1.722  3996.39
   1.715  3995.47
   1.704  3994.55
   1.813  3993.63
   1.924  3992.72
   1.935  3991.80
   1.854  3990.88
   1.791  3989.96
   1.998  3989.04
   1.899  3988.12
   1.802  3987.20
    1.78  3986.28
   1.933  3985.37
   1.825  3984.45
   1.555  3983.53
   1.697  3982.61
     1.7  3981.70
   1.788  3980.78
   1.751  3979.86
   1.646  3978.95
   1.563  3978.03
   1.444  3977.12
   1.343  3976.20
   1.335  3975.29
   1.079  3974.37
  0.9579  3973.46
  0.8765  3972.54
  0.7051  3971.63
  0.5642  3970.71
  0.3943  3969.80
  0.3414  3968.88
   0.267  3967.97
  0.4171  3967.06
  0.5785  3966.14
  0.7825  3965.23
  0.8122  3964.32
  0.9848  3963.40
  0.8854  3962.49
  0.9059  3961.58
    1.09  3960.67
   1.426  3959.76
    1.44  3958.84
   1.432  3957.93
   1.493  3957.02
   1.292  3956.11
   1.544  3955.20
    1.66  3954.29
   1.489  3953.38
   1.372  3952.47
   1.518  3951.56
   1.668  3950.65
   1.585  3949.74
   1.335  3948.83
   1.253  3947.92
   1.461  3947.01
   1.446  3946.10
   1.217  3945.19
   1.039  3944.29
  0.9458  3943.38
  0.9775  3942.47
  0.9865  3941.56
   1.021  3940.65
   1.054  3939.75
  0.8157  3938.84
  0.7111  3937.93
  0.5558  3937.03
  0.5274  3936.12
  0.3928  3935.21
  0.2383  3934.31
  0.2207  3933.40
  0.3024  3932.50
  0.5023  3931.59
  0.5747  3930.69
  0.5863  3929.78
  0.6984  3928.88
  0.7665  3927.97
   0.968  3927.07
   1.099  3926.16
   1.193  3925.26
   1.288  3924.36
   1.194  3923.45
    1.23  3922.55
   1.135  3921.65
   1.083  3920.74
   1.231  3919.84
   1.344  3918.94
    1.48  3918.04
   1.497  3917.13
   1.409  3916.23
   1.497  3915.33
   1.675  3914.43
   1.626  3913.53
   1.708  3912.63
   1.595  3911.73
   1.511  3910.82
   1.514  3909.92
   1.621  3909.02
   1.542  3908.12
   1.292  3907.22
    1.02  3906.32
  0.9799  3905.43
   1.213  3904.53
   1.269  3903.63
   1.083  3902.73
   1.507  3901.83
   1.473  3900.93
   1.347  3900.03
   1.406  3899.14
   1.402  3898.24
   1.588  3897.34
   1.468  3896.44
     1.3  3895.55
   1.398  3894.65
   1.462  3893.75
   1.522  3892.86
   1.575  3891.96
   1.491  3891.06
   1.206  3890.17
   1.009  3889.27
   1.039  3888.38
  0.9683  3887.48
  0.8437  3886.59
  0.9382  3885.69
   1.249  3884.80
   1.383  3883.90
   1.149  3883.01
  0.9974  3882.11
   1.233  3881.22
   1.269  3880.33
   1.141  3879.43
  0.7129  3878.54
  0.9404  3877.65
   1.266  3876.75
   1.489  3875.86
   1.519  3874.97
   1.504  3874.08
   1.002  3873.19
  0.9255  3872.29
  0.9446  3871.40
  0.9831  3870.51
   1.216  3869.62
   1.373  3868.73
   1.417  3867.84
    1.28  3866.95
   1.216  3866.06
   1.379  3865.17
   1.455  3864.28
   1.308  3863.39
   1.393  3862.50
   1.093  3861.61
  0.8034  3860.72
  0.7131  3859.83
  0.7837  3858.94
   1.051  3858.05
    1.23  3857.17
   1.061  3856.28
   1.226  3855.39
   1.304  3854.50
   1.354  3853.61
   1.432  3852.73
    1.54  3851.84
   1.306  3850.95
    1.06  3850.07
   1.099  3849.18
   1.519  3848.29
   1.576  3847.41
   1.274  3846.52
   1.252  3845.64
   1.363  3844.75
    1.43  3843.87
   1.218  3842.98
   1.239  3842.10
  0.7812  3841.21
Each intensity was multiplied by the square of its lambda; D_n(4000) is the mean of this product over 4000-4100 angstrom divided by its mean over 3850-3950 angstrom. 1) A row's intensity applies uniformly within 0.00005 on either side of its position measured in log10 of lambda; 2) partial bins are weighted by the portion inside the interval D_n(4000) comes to 1.74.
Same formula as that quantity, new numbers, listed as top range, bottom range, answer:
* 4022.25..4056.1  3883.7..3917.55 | 1.47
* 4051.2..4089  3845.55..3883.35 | 1.72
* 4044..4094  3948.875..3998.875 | 1.42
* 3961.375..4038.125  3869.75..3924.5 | 1.33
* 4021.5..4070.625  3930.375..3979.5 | 1.91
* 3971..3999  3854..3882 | 1.47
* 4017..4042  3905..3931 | 1.61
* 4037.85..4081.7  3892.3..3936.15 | 1.65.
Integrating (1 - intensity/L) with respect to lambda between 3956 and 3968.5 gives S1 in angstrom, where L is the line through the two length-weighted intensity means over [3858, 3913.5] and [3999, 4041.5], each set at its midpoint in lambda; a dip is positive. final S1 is 4.9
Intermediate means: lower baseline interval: 1.25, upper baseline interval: 1.89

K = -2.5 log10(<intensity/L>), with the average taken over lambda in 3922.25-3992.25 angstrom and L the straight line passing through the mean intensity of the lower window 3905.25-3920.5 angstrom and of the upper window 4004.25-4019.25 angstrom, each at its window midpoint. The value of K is 0.380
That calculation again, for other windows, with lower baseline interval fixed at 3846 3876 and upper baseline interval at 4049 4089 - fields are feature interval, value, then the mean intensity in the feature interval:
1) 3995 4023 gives -0.10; 1.86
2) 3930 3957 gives 0.41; 1.03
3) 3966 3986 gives 0.32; 1.19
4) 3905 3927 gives 0.03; 1.36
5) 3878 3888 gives 0.20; 1.08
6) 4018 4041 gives -0.09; 1.91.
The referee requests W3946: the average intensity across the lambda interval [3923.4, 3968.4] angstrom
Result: 0.999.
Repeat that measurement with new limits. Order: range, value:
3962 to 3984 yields 1.06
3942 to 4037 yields 1.56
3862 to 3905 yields 1.25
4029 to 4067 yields 1.82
